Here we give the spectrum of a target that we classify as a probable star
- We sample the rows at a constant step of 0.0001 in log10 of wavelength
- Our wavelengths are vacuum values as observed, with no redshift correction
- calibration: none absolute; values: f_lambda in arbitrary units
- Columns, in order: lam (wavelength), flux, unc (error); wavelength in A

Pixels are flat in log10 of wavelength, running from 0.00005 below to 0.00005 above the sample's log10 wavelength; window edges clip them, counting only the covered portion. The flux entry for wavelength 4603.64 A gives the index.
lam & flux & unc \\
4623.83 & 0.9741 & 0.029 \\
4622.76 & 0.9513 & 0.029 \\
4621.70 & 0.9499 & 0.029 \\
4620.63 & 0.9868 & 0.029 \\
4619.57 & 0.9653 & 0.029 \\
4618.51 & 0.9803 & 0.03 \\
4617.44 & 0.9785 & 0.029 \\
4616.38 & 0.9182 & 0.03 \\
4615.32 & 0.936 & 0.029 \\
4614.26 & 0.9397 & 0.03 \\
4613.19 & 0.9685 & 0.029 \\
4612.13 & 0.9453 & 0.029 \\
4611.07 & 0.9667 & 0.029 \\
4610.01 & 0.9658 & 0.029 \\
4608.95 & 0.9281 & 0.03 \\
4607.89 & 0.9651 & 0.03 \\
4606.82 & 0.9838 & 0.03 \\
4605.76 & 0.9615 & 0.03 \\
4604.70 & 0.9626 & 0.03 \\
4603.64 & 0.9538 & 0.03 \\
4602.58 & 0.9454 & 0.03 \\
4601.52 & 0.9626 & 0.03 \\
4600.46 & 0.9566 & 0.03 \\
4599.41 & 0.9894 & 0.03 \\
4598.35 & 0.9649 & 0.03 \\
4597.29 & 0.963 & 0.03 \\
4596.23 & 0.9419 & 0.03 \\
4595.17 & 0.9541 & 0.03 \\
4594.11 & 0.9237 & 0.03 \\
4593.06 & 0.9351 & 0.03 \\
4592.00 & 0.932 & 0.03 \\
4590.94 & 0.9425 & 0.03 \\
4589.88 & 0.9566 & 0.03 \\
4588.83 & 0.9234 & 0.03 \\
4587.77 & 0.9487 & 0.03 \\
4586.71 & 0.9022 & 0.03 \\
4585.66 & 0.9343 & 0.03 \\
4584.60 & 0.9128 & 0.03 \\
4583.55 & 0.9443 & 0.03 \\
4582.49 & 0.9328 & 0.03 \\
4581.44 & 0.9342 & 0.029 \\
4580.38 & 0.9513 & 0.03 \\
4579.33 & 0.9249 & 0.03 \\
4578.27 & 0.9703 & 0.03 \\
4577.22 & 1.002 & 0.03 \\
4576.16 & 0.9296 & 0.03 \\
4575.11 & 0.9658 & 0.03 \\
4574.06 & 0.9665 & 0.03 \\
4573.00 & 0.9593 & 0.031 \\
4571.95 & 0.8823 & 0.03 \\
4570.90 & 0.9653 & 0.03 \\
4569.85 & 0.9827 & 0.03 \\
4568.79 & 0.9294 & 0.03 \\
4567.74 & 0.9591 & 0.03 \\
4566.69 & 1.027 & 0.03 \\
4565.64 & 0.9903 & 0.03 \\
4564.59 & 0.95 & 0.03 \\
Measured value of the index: 0.9538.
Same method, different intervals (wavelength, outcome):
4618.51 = 0.9803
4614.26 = 0.9397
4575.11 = 0.9658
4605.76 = 0.9615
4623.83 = 0.9741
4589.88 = 0.9566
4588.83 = 0.9234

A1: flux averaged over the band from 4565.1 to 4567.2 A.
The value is 1.01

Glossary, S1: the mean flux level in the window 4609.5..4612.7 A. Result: 0.961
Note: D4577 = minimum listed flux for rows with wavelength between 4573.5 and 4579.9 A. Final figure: 0.9249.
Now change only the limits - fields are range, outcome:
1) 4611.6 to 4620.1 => 0.9182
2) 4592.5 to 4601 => 0.9237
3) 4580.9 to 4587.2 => 0.9022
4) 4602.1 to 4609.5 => 0.9281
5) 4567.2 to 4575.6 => 0.8823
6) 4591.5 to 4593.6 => 0.932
